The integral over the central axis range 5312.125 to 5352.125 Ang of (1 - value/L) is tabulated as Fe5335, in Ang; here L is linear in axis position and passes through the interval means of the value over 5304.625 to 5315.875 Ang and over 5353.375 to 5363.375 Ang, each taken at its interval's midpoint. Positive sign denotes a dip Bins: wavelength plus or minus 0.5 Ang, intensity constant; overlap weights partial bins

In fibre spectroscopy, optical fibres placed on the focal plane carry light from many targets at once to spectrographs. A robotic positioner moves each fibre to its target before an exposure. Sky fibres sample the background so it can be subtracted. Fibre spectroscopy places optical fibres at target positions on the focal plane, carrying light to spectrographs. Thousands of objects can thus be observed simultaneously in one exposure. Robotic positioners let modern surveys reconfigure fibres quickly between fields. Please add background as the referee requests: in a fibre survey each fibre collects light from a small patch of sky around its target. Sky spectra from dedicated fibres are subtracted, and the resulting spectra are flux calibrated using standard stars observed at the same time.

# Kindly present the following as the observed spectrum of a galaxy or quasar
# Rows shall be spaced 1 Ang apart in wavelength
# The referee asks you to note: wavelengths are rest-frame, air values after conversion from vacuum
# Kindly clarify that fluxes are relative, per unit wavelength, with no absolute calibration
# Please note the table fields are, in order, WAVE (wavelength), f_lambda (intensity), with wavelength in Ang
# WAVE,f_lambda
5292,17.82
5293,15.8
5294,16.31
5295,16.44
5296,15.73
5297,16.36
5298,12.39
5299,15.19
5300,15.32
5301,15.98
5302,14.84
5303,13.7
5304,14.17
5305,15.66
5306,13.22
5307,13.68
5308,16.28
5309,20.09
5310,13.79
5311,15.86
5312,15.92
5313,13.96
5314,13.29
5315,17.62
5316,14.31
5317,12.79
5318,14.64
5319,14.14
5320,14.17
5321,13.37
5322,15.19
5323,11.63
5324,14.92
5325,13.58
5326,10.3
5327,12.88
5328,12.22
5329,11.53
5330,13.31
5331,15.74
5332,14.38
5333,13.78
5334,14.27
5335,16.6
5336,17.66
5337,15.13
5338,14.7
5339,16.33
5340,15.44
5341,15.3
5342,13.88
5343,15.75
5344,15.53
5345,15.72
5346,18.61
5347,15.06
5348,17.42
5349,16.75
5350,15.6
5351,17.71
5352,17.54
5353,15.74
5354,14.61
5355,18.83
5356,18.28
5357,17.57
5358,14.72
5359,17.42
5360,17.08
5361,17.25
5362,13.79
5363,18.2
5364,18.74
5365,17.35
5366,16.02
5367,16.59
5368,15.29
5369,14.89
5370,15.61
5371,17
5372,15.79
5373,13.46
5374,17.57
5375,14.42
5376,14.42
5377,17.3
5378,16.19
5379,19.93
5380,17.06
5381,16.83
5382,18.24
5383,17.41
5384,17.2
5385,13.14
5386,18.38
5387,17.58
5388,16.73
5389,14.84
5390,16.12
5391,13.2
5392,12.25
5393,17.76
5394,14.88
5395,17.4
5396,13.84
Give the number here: 3.00 Ang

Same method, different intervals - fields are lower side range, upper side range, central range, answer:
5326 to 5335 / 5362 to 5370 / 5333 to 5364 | -2.7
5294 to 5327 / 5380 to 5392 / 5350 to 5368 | -1.4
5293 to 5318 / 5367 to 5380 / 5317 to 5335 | 2.1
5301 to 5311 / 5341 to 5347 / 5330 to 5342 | 0.3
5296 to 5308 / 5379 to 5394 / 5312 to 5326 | 0.9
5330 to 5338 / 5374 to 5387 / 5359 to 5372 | -0.2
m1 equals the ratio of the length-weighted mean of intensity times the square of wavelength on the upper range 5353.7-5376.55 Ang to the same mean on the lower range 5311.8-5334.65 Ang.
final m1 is 1.2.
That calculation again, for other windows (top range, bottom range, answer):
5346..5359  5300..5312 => 1.12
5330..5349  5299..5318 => 1.05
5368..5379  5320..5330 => 1.25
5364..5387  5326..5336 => 1.21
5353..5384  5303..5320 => 1.14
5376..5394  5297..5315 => 1.12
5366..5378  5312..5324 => 1.13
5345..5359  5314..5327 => 1.23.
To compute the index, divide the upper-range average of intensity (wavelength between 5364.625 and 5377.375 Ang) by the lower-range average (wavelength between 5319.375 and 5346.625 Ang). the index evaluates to 1.09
